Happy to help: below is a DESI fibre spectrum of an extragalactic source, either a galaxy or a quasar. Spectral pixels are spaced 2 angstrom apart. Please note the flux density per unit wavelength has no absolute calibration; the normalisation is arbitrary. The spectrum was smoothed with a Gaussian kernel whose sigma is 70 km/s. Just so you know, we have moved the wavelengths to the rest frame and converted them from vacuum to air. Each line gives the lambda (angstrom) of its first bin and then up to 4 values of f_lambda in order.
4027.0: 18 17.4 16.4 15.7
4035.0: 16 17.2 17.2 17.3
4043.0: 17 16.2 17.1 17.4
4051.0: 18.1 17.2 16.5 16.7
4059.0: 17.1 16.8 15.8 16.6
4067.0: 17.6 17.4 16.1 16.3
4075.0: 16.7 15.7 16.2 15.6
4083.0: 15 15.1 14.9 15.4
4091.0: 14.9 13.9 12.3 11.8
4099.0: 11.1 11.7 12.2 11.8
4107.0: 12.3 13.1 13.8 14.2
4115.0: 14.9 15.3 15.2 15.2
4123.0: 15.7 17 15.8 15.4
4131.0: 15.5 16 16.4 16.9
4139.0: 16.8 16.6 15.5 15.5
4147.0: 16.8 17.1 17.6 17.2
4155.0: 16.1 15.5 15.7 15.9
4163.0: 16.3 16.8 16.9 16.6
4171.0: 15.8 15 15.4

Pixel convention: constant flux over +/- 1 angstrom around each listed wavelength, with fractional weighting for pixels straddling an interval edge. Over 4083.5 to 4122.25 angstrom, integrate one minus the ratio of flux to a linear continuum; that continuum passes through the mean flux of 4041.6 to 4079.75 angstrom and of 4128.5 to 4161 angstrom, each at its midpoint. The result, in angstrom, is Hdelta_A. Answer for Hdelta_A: 6.7 angstrom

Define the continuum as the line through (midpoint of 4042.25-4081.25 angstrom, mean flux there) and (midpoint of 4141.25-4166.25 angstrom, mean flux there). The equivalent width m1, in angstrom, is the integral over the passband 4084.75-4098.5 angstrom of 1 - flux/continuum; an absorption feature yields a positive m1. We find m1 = 2.3 angstrom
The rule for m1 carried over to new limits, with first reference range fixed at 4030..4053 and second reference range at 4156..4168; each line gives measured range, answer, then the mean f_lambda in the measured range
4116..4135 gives 0.79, 15.7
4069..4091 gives 1.22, 15.7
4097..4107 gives 2.88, 11.8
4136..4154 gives -0.43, 16.7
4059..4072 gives 0.00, 16.7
